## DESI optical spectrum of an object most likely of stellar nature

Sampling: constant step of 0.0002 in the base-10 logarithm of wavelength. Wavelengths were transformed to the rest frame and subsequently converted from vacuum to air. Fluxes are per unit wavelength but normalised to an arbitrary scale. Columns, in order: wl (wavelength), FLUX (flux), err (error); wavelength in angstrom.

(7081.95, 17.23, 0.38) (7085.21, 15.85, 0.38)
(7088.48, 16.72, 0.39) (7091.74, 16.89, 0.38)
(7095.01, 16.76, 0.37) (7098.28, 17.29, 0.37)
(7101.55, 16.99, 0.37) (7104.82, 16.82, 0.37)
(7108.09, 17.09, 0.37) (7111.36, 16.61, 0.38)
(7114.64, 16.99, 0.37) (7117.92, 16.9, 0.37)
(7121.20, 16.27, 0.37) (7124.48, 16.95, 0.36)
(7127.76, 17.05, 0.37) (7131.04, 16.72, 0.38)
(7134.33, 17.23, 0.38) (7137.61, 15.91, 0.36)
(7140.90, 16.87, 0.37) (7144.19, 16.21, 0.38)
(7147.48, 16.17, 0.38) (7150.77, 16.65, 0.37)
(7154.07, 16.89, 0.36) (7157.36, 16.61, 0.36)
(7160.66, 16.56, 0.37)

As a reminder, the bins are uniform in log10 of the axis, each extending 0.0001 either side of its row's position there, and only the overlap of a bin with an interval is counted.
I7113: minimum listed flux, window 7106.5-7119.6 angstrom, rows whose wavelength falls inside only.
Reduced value 16.61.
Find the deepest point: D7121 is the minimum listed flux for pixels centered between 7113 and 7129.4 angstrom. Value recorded 16.27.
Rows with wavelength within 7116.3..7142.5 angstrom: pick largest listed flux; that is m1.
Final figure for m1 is 17.23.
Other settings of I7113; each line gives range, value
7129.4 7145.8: 15.91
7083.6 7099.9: 15.85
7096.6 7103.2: 16.99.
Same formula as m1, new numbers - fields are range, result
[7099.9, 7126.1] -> 17.09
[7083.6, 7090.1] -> 16.72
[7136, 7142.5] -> 16.87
